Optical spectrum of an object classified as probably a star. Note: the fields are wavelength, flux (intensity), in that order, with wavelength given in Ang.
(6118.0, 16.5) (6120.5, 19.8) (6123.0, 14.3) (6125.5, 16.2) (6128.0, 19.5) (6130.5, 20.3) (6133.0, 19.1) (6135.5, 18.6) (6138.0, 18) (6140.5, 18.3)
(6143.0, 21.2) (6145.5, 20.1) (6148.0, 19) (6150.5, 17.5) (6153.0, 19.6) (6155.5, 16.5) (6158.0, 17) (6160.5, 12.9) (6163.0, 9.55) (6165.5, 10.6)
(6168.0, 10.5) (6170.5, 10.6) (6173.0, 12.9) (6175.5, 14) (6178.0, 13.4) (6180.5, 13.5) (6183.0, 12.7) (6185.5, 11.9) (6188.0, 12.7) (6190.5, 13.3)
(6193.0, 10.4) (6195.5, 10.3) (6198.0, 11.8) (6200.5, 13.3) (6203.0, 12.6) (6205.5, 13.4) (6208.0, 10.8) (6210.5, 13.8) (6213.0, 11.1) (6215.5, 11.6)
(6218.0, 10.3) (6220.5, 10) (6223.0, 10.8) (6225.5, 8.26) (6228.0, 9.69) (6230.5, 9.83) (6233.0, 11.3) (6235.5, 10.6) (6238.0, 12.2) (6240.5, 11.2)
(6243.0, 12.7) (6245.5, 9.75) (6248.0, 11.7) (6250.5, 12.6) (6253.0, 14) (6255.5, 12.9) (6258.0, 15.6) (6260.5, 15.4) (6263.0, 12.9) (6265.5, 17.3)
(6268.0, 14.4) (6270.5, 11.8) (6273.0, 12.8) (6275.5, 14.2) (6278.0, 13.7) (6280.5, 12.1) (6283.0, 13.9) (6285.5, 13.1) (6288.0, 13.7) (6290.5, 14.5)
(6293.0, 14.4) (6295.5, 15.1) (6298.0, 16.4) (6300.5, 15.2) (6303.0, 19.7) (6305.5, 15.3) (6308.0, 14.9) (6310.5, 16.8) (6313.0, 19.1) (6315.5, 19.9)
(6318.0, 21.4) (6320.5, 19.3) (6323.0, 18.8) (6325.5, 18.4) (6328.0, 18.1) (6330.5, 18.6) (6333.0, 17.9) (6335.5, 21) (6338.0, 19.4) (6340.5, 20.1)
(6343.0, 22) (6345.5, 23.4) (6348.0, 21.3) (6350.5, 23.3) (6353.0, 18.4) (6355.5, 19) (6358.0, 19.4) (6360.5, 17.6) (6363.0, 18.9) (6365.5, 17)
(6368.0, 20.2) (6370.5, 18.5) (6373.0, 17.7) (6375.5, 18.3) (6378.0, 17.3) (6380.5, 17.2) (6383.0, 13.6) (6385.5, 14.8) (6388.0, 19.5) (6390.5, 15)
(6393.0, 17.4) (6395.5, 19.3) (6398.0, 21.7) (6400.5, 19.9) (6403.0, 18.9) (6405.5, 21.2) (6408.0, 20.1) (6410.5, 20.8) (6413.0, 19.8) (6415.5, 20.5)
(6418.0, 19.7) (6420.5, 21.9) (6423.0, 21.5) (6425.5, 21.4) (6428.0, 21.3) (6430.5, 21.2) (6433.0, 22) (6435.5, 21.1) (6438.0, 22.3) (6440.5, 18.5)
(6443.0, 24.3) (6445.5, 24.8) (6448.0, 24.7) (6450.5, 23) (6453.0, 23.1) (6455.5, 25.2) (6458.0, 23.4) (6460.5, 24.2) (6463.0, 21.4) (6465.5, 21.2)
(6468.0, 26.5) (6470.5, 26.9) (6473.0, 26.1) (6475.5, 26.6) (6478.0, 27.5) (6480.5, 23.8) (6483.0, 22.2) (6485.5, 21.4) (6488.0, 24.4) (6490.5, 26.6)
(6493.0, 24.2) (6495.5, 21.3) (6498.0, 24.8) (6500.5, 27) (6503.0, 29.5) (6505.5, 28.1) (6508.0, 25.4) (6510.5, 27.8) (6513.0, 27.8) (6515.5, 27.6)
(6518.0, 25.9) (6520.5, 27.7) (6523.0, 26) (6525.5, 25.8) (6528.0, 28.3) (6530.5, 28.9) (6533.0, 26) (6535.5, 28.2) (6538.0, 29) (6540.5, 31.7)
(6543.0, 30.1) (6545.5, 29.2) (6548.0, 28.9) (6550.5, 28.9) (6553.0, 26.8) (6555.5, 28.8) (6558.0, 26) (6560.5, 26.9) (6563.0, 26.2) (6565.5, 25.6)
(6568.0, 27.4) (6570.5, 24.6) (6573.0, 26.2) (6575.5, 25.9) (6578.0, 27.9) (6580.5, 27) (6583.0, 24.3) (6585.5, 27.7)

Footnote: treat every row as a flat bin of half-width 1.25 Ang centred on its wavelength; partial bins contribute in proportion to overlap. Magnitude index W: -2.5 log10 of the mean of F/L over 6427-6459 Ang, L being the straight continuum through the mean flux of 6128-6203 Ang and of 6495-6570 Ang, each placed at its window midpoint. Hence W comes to 0.08 mag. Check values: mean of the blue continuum 14.9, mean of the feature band 22.7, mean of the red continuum 27.4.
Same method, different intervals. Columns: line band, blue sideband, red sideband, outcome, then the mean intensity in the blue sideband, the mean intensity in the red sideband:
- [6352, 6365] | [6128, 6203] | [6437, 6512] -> 0.13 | 14.9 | 24.6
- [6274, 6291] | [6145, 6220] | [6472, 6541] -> 0.26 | 13.2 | 26.4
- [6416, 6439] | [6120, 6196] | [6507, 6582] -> 0.12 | 15.3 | 27.4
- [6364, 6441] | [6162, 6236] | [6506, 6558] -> 0.12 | 11.5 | 27.9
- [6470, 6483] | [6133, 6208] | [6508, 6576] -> -0.03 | 14.4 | 27.5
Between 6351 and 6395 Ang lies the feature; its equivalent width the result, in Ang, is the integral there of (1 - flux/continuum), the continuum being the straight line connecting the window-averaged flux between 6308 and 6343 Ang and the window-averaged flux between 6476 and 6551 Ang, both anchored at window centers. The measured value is 6.77 Ang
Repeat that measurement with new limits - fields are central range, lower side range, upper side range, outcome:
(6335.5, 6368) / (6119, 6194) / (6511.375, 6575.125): 2.3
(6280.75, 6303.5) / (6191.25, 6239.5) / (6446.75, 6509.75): 0.5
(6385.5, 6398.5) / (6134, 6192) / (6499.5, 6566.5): 2.7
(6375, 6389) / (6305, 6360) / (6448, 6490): 3.0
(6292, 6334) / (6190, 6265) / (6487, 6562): -3.4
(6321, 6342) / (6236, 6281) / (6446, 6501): -2.6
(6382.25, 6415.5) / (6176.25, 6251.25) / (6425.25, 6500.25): 2.9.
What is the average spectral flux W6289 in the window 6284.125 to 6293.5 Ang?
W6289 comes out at 13.9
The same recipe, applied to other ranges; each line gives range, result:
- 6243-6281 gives 13.4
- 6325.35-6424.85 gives 19.2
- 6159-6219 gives 12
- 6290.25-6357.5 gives 18.7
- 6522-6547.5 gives 28.4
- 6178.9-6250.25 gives 11.5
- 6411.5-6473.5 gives 22.6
